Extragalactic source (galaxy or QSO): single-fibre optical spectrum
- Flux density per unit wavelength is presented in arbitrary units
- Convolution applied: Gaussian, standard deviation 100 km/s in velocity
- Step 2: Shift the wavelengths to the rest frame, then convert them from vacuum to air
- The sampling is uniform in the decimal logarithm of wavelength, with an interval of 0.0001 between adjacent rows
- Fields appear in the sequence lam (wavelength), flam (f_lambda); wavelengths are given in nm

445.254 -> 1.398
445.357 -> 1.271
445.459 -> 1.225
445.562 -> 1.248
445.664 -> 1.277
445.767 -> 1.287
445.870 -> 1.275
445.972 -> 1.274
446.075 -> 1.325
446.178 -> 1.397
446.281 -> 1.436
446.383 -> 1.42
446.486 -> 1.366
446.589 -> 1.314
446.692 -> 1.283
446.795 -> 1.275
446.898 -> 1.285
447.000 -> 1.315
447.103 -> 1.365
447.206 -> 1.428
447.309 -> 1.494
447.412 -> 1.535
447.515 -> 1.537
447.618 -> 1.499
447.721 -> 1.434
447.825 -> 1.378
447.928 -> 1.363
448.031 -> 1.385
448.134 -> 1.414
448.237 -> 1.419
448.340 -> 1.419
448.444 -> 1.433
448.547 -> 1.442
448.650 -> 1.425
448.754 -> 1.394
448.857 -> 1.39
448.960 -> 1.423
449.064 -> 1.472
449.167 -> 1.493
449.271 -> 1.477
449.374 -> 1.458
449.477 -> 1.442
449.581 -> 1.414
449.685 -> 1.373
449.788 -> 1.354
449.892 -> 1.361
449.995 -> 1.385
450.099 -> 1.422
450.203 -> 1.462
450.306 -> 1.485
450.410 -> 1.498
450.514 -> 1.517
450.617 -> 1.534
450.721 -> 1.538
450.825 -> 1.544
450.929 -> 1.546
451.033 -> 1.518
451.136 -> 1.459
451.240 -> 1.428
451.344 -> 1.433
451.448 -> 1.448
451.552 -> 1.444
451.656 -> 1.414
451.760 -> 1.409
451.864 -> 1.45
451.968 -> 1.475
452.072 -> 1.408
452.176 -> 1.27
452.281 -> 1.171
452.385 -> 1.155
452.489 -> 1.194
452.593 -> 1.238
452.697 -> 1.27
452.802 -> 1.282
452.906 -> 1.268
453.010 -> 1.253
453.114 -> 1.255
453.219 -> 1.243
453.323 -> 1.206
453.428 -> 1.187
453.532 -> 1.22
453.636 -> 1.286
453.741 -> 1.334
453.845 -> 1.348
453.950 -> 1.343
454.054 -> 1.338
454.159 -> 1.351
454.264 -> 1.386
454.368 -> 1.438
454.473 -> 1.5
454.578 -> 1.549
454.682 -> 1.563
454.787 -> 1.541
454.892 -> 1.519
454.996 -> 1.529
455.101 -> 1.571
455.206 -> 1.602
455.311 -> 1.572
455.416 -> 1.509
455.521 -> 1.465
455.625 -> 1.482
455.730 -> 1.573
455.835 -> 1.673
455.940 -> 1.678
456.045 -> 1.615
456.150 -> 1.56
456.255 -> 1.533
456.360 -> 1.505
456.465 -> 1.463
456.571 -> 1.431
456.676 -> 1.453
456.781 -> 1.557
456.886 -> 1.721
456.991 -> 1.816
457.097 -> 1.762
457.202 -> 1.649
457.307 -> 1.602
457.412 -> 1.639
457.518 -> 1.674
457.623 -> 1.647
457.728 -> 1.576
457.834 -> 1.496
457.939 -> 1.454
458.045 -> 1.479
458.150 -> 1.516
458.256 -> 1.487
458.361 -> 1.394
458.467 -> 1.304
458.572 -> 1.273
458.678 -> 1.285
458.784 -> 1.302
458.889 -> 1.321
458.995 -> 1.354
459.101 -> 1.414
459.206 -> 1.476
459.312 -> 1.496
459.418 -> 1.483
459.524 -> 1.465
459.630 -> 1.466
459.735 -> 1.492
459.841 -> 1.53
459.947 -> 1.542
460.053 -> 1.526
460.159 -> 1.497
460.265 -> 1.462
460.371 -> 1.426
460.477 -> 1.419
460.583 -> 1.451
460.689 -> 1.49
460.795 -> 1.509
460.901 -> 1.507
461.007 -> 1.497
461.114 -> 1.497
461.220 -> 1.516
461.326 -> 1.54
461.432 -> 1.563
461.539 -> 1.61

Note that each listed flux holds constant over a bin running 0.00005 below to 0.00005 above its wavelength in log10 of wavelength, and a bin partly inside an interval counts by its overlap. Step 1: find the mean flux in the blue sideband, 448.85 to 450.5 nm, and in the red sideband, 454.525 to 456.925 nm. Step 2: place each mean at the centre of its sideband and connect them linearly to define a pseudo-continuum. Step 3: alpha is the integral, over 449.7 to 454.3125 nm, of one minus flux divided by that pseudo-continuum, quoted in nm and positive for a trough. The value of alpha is 0.35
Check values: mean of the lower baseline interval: 1.43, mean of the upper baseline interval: 1.55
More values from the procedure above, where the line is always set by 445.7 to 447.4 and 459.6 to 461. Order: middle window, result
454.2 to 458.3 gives -0.31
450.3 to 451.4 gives -0.08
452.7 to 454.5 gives 0.15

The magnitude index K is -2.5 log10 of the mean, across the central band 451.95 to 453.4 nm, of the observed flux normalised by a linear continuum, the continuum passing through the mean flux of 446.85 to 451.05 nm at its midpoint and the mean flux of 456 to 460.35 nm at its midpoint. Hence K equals 0.17 mag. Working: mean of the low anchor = 1.44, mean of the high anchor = 1.5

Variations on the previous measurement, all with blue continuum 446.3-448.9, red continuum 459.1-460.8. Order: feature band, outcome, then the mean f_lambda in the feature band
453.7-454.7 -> 0.02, 1.41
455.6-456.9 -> -0.07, 1.55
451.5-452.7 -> 0.08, 1.33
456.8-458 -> -0.12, 1.64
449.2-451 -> -0.03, 1.46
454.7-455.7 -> -0.06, 1.53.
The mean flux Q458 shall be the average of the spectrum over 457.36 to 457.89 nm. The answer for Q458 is 1.61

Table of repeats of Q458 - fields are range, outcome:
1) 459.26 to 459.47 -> 1.49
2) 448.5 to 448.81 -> 1.42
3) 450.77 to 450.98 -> 1.54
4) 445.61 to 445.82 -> 1.28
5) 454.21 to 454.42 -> 1.41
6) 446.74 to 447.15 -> 1.31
